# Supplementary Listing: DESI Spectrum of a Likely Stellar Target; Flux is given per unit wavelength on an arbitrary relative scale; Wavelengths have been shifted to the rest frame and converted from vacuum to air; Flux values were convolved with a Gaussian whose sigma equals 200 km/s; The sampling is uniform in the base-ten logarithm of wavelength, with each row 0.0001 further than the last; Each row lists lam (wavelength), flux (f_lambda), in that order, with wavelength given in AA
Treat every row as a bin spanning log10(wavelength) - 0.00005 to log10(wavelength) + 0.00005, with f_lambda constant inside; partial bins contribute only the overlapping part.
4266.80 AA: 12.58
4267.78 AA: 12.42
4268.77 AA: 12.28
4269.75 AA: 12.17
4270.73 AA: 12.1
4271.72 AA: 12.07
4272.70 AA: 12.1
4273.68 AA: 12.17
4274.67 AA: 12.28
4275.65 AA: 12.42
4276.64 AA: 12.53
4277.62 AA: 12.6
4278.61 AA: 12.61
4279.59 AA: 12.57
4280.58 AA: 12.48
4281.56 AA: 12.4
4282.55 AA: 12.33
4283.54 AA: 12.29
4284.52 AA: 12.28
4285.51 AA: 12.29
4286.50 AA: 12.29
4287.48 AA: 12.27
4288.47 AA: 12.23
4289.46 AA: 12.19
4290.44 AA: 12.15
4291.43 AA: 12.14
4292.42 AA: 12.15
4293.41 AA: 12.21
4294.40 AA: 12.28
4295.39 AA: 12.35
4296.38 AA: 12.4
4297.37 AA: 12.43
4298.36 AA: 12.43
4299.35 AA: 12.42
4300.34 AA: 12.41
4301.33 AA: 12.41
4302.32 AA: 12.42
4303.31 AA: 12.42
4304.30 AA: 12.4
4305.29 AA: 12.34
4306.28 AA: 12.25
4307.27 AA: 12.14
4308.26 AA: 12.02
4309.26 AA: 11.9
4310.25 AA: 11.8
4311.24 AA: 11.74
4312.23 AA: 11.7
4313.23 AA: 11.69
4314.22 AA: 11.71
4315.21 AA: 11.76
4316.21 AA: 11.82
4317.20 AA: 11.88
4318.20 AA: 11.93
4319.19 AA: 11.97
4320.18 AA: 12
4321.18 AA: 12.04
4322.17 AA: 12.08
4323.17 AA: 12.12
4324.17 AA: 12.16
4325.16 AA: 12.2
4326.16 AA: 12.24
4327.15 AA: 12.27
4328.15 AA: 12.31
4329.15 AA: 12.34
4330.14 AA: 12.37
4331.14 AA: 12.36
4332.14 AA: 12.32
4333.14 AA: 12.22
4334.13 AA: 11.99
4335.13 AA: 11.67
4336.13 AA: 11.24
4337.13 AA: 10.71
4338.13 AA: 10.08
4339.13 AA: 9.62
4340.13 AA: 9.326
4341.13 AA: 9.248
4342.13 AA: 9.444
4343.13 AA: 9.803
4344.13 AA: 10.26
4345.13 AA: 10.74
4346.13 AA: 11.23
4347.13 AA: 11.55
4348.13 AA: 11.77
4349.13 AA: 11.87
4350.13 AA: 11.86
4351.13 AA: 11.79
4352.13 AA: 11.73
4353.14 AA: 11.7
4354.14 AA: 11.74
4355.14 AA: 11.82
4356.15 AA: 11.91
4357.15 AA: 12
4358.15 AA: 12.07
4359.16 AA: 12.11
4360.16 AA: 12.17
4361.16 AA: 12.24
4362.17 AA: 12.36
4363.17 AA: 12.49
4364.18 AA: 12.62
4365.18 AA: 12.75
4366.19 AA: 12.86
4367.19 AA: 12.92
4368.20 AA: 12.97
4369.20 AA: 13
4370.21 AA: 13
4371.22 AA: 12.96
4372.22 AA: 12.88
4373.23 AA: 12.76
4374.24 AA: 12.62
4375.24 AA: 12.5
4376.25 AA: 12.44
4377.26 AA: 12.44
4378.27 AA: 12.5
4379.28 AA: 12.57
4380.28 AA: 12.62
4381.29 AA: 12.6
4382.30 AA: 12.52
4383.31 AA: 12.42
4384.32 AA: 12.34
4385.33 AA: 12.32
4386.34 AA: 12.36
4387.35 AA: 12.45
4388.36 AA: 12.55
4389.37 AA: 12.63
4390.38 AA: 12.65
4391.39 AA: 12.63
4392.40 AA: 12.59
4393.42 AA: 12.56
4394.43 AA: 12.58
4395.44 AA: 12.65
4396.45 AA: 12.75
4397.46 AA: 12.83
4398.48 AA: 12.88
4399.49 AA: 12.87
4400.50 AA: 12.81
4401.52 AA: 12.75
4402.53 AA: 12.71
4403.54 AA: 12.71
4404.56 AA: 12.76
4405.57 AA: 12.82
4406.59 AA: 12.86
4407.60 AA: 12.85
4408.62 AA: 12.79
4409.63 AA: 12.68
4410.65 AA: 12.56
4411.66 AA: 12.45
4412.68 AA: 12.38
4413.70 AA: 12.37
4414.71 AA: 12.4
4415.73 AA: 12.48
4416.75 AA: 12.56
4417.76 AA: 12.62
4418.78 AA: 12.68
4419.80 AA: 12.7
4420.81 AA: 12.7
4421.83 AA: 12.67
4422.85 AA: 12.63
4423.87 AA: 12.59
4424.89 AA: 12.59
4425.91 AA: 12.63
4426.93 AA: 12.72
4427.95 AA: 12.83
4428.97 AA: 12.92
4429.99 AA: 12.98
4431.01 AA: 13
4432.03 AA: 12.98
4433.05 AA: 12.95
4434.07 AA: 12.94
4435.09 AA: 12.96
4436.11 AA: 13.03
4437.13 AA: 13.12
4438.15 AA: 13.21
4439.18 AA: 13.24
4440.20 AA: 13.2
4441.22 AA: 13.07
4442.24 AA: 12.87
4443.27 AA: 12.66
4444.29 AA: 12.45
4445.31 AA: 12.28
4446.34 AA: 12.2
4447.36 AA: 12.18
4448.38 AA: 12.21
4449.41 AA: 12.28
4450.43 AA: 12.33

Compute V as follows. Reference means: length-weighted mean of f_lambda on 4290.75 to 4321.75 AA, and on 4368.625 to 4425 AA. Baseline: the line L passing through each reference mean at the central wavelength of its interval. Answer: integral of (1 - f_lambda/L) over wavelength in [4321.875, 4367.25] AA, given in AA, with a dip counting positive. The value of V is 2.5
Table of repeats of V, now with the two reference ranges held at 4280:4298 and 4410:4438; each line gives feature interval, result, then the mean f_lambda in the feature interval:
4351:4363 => 0.5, 12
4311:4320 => 0.4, 11.8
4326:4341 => 1.2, 11.5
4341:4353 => 1.4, 11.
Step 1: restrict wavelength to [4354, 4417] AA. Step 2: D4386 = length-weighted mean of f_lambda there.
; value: 12.6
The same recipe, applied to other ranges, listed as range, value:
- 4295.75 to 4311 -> 12.3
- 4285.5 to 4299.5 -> 12.3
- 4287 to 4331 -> 12.1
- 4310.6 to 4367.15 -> 11.7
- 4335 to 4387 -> 11.9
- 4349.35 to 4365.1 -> 12.1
